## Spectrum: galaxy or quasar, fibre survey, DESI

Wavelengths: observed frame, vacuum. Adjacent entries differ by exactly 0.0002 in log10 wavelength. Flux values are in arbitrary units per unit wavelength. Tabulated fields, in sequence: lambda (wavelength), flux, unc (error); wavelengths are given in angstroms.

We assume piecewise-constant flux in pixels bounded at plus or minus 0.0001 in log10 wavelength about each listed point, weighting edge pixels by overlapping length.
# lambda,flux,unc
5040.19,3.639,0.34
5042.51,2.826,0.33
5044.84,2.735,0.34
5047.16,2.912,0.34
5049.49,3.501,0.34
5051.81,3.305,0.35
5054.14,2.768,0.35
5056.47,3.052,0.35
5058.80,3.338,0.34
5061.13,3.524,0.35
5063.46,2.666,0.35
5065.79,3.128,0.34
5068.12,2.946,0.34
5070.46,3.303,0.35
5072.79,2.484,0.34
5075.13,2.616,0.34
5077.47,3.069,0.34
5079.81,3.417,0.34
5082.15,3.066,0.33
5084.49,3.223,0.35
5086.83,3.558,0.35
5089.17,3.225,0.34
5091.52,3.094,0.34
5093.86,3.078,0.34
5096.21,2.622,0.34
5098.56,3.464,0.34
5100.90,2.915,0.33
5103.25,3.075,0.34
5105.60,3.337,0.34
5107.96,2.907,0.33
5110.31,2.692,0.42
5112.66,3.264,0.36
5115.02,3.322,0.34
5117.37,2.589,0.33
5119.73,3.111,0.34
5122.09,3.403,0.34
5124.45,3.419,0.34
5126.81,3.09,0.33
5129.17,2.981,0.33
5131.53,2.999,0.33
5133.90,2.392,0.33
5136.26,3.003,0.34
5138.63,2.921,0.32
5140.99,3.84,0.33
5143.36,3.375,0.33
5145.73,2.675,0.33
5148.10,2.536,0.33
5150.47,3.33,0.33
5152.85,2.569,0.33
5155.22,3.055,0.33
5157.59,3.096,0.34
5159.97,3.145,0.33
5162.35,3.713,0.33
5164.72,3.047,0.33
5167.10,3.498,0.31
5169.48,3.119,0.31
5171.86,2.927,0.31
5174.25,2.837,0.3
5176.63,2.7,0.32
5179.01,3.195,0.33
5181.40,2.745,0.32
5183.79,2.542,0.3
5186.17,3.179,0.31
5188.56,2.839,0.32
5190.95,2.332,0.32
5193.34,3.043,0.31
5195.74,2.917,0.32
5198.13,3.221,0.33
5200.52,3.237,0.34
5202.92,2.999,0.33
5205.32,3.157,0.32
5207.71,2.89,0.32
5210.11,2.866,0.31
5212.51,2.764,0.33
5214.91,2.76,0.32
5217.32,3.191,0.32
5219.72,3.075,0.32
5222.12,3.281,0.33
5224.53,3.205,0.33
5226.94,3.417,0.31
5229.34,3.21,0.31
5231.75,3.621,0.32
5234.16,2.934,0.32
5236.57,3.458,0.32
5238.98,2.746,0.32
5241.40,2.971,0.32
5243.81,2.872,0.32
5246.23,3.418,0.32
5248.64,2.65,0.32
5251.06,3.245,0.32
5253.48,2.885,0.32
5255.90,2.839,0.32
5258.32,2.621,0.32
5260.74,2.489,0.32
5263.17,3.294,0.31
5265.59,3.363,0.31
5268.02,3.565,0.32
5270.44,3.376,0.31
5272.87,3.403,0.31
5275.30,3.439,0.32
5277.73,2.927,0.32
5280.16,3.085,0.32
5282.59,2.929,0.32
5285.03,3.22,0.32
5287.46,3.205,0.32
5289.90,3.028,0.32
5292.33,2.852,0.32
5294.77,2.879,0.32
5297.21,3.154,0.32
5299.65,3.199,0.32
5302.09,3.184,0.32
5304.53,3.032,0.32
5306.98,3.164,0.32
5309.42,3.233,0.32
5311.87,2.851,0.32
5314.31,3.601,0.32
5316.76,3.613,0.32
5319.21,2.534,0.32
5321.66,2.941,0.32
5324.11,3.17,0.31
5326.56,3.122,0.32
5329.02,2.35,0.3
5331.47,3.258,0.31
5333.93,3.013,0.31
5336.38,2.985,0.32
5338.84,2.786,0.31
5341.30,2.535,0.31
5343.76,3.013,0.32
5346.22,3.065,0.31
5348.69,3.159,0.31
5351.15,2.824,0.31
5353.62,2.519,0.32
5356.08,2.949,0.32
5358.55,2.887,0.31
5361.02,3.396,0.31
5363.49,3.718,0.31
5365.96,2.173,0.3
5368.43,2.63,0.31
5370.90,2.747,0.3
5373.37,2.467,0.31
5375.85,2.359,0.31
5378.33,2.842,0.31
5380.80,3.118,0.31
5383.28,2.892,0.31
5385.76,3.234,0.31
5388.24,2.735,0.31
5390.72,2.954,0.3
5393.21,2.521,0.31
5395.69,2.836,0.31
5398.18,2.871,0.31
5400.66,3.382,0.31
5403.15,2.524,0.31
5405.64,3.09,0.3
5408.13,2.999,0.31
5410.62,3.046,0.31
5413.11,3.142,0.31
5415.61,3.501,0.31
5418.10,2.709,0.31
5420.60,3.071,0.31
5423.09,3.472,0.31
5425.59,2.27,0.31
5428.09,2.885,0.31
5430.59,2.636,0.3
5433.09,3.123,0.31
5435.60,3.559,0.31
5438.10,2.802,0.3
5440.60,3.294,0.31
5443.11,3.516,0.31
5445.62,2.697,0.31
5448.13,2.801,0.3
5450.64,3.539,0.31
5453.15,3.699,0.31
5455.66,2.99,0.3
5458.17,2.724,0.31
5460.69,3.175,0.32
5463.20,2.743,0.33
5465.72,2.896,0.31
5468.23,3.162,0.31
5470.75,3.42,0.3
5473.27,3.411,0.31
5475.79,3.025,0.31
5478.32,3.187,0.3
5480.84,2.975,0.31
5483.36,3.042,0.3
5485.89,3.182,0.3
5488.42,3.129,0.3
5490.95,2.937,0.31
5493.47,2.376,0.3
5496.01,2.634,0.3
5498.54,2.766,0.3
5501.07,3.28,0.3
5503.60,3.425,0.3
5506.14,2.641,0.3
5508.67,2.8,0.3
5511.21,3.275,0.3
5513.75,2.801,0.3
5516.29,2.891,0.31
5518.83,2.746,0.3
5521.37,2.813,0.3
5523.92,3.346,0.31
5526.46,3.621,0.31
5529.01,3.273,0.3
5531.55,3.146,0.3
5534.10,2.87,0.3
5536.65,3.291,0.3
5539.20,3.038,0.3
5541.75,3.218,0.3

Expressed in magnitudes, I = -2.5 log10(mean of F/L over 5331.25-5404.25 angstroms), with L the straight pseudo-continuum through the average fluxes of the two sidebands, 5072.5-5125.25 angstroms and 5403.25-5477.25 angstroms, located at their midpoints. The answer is 0.07 mag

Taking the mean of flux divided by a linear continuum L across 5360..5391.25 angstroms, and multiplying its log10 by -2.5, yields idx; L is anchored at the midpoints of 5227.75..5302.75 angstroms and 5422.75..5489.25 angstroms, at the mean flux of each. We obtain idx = 0.08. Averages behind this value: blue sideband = 3.1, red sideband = 3.08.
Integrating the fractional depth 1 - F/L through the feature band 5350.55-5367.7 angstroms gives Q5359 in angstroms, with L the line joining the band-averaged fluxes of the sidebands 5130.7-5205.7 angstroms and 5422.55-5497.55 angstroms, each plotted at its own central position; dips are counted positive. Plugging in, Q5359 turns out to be 0.6 angstroms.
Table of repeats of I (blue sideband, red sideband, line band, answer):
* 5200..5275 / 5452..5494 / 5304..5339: 0.012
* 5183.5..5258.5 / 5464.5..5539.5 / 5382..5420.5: 0.026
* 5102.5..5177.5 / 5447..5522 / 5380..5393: 0.032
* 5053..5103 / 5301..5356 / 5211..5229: -0.025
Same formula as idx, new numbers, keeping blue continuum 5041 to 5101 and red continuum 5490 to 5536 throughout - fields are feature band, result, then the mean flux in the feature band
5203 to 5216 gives 0.05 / 2.9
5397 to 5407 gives 0.01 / 2.97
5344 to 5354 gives 0.03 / 2.93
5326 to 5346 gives 0.05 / 2.88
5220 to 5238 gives -0.08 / 3.29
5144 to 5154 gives 0.09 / 2.81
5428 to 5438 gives -0.01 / 3.04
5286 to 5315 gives -0.03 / 3.11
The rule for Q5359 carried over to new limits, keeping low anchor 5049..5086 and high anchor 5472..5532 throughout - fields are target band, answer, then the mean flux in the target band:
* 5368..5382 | 1.6 angstroms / 2.7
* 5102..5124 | -0.1 angstroms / 3.09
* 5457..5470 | 0.3 angstroms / 2.96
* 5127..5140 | 0.8 angstroms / 2.89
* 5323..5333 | 0.3 angstroms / 2.97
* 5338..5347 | 0.6 angstroms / 2.84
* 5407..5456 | -0.8 angstroms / 3.09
